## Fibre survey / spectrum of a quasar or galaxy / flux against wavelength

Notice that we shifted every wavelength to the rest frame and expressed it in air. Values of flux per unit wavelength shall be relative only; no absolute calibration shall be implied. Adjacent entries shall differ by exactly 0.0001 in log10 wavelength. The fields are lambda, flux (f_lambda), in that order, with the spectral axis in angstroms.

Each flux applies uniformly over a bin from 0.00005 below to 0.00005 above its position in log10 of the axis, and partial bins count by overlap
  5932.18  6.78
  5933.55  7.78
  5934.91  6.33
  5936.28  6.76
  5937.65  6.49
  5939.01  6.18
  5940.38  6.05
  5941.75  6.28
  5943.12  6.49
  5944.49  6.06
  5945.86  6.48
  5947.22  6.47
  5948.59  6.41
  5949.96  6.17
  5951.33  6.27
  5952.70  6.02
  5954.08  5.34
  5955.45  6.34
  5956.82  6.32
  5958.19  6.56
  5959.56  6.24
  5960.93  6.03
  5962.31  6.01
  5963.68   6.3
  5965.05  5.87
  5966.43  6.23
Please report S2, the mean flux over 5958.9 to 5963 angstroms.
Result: 6.09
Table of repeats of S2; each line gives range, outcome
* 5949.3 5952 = 6.22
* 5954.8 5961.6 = 6.31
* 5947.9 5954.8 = 6.04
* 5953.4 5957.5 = 6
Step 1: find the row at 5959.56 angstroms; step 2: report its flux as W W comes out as 6.24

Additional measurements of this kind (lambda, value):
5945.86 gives 6.48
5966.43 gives 6.23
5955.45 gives 6.34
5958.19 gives 6.56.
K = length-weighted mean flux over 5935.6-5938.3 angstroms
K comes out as 6.62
